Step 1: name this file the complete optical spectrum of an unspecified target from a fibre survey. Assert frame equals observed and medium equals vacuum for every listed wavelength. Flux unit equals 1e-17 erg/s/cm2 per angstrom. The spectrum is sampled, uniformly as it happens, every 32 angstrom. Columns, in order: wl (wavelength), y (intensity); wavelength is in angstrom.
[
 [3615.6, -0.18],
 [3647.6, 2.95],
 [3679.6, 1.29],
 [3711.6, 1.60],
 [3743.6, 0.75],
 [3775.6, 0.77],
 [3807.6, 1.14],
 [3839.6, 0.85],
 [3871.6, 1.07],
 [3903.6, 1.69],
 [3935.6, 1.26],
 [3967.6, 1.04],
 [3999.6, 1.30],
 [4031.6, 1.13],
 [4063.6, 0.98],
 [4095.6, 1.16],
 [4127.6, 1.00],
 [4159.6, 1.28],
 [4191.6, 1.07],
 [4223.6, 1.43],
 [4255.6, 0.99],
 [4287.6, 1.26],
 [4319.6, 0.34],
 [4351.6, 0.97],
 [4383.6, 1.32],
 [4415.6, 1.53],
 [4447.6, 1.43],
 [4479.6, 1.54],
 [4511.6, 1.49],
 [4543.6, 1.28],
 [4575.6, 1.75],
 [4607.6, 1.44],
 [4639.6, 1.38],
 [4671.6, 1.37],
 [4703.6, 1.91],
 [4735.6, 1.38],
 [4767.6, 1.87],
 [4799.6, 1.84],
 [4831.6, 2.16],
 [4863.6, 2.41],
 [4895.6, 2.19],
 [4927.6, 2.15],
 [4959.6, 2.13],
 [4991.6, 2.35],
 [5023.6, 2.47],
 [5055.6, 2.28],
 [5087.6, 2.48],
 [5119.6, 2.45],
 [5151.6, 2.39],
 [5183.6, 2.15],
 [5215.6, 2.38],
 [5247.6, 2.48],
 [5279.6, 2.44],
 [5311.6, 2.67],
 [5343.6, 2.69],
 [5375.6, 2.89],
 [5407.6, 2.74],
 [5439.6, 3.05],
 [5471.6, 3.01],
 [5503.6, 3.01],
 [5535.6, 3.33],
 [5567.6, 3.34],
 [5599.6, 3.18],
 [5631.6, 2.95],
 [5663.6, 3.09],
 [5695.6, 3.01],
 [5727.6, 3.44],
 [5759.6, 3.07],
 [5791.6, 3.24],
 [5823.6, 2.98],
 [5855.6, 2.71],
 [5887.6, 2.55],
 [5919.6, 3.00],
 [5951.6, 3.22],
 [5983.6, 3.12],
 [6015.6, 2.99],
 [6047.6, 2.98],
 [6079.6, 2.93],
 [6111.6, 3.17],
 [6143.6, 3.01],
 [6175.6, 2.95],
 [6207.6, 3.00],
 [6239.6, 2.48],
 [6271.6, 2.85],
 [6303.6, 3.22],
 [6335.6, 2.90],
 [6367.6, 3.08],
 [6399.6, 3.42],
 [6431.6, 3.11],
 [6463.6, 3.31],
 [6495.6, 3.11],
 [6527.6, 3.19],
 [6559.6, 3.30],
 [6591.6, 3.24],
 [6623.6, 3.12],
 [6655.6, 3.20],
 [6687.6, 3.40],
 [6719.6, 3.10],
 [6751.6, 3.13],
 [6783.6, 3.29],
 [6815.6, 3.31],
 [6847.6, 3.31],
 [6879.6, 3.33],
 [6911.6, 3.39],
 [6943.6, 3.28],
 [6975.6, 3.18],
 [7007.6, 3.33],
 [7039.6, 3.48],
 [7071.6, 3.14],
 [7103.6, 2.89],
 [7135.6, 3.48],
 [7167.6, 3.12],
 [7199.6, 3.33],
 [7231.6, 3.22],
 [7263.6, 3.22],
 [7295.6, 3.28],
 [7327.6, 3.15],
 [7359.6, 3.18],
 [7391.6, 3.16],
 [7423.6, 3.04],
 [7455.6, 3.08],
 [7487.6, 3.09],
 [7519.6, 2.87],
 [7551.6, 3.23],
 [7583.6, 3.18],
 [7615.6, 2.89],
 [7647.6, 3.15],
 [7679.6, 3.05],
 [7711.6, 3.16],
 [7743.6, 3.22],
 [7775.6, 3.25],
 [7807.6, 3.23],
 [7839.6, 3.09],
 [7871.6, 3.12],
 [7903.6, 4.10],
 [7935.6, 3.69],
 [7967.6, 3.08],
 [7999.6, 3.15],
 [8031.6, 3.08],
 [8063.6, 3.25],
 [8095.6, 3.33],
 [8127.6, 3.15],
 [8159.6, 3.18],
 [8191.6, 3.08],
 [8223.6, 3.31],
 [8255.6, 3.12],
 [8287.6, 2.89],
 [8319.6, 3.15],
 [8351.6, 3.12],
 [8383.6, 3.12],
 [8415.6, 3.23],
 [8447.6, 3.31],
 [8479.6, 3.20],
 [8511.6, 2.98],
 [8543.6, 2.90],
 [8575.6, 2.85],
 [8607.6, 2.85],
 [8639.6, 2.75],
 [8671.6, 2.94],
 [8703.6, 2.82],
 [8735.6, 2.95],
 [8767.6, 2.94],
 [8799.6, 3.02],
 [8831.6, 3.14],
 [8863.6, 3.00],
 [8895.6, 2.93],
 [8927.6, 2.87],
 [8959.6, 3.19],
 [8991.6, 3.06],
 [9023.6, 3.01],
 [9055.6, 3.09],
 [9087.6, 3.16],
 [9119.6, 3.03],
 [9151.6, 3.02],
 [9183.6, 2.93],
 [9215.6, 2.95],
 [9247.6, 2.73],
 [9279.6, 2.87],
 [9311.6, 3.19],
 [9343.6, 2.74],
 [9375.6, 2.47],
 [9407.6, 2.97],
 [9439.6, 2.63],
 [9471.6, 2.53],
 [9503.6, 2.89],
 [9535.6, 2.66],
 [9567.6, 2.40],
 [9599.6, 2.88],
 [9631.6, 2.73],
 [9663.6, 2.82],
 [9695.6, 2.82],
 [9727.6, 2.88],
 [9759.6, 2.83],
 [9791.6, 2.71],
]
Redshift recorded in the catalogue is 0.21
